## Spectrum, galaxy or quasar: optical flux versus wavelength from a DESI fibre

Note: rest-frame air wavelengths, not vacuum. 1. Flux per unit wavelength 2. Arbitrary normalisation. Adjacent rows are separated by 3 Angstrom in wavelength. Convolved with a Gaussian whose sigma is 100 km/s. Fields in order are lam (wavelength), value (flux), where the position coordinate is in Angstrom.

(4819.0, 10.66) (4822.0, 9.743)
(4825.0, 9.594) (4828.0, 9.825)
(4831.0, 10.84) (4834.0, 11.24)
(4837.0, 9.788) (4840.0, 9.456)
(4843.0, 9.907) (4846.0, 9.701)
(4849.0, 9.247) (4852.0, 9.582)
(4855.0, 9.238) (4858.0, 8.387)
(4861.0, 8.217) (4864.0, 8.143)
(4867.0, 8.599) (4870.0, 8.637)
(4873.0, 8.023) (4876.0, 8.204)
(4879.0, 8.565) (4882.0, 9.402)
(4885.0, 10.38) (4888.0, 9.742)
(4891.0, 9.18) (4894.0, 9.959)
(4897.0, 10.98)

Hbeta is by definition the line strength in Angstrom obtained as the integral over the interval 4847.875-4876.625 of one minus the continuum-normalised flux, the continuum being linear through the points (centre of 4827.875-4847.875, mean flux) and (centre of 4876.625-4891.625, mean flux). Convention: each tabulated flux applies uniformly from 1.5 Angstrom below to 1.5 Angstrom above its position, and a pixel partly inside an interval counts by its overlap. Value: 3.27 Angstrom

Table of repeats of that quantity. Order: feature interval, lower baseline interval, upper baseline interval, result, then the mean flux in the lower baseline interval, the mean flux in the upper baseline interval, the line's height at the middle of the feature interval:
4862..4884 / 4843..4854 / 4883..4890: 2.84 Angstrom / 9.55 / 9.95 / 9.81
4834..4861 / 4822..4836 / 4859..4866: -0.88 Angstrom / 10.3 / 8.22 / 9.15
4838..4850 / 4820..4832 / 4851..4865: -0.43 Angstrom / 9.99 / 8.7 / 9.27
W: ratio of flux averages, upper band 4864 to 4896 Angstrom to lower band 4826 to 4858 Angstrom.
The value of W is 0.9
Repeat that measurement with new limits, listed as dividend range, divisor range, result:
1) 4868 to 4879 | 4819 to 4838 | 0.82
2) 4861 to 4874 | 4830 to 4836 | 0.76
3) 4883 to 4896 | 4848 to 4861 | 1.09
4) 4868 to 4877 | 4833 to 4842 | 0.82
